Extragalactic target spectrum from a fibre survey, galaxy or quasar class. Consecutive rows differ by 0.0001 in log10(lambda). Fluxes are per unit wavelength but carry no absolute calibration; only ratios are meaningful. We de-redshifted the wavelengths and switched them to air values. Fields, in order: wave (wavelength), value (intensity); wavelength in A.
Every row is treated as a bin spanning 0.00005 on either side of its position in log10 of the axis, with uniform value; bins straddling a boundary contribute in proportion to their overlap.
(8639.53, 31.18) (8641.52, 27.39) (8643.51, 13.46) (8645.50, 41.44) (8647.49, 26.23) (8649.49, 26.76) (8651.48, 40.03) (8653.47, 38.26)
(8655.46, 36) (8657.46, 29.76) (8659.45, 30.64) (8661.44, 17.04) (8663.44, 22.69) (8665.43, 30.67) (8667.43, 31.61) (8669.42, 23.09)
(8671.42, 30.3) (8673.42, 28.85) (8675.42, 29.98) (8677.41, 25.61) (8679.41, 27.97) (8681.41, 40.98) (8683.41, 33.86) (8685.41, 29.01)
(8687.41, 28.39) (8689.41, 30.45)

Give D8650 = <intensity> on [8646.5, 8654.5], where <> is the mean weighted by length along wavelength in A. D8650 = 32.8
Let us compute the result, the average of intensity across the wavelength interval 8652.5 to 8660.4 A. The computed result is 33.7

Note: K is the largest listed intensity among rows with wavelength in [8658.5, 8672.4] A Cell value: 31.61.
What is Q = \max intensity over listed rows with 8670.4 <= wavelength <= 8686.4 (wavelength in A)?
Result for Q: 40.98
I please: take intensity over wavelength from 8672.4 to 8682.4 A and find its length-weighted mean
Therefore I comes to 30.7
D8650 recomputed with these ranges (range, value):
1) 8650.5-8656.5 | 38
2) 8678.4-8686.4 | 32.9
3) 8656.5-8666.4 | 26.2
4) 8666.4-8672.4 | 28.3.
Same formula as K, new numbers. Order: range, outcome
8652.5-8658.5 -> 38.26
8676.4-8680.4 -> 27.97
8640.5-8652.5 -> 41.44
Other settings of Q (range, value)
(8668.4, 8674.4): 30.3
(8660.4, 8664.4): 22.69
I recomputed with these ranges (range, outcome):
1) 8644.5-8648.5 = 33.7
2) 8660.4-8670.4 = 25.1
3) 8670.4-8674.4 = 29.5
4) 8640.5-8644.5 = 20.5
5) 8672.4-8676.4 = 29.4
